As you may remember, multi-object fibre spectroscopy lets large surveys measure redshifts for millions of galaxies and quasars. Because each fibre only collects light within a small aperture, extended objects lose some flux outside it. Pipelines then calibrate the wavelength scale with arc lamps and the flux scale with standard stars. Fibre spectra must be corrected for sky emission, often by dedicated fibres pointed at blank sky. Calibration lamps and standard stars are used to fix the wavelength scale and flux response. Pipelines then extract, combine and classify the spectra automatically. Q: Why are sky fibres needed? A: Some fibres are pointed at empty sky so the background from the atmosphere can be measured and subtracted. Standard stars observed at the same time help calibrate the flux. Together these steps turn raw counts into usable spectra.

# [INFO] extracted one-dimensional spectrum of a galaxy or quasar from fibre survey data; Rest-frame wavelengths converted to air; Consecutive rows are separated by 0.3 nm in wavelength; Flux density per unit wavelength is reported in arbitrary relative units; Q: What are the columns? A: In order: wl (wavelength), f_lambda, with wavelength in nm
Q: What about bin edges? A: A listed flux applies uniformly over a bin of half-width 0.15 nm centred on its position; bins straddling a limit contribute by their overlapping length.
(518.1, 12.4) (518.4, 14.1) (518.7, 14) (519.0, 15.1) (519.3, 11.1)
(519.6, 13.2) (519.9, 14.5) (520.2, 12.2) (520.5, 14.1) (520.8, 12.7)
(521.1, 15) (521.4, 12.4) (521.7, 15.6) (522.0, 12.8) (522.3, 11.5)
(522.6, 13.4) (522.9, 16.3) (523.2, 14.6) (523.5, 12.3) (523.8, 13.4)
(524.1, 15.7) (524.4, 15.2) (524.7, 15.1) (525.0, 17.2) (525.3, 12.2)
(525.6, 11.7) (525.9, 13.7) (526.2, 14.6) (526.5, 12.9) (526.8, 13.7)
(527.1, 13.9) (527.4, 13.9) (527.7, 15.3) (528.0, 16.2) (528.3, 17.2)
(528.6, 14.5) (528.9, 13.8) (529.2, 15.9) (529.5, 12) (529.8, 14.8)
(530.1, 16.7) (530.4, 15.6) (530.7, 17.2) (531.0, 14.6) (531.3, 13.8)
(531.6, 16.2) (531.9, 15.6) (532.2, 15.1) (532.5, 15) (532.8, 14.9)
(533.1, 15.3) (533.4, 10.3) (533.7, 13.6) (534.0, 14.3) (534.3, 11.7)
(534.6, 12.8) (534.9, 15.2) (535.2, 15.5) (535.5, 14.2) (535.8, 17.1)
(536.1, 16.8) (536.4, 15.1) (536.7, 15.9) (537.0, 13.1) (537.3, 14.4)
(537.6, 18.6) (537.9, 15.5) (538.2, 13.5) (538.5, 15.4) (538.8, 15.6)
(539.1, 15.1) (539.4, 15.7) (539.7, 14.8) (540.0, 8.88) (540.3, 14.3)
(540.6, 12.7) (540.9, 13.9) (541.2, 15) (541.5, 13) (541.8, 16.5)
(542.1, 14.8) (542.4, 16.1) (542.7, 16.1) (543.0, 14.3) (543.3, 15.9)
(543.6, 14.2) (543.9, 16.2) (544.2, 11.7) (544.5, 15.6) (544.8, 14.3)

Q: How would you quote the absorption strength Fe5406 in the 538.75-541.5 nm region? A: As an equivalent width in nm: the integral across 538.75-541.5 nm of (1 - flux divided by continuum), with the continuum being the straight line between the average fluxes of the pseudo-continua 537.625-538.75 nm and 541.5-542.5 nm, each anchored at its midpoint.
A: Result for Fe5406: 0.26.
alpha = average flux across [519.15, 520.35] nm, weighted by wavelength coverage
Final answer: 12.7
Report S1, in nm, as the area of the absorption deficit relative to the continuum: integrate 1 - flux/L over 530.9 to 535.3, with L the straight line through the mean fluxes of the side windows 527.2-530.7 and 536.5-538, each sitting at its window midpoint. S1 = 0.309 nm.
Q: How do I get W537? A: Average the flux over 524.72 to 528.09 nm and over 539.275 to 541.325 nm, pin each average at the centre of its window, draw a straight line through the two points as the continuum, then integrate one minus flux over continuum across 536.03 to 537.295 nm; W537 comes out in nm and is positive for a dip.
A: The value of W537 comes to -0.12 nm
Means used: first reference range 14.1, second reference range 13.6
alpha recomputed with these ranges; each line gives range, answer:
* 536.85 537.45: 13.8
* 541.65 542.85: 15.9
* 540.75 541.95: 14.6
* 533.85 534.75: 12.9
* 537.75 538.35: 14.5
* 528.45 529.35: 14.7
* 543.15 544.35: 14.5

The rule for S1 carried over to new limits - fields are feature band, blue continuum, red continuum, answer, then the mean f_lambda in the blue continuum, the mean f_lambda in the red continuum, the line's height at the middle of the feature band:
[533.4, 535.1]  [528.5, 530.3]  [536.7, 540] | 0.17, 14.6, 14.9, 14.8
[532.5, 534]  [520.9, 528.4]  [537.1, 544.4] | 0.07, 14.2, 14.7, 14.5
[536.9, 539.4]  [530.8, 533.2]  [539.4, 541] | -0.29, 15.1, 13.1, 13.6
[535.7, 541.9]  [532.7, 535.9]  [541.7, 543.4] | 0.03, 14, 15.6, 14.9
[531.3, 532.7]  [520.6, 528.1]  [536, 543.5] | -0.08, 14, 14.8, 14.4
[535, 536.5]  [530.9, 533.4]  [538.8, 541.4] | -0.14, 14.8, 13.9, 14.4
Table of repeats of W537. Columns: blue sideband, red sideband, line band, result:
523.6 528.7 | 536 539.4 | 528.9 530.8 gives -0.056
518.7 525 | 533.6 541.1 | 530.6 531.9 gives -0.100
